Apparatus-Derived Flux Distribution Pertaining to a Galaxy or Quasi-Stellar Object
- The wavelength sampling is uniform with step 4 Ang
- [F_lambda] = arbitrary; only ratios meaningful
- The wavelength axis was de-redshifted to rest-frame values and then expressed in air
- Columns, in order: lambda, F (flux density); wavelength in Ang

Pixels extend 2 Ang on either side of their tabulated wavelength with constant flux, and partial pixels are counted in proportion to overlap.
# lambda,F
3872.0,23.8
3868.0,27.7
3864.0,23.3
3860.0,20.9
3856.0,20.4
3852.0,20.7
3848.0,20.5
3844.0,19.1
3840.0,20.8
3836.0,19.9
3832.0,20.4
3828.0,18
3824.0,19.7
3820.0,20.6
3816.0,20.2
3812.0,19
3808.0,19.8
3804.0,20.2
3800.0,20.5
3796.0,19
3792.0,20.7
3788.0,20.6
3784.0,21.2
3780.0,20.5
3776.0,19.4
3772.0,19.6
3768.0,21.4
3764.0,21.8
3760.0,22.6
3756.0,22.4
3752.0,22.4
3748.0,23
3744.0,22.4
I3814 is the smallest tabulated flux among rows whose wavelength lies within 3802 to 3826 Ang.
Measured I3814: 19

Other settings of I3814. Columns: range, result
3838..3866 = 19.1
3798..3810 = 19.8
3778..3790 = 20.5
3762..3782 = 19.4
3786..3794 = 20.6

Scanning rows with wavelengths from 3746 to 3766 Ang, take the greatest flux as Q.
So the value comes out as 23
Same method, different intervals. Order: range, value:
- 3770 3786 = 21.2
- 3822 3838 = 20.4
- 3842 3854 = 20.7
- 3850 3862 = 20.9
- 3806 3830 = 20.6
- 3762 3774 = 21.8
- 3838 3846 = 20.8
